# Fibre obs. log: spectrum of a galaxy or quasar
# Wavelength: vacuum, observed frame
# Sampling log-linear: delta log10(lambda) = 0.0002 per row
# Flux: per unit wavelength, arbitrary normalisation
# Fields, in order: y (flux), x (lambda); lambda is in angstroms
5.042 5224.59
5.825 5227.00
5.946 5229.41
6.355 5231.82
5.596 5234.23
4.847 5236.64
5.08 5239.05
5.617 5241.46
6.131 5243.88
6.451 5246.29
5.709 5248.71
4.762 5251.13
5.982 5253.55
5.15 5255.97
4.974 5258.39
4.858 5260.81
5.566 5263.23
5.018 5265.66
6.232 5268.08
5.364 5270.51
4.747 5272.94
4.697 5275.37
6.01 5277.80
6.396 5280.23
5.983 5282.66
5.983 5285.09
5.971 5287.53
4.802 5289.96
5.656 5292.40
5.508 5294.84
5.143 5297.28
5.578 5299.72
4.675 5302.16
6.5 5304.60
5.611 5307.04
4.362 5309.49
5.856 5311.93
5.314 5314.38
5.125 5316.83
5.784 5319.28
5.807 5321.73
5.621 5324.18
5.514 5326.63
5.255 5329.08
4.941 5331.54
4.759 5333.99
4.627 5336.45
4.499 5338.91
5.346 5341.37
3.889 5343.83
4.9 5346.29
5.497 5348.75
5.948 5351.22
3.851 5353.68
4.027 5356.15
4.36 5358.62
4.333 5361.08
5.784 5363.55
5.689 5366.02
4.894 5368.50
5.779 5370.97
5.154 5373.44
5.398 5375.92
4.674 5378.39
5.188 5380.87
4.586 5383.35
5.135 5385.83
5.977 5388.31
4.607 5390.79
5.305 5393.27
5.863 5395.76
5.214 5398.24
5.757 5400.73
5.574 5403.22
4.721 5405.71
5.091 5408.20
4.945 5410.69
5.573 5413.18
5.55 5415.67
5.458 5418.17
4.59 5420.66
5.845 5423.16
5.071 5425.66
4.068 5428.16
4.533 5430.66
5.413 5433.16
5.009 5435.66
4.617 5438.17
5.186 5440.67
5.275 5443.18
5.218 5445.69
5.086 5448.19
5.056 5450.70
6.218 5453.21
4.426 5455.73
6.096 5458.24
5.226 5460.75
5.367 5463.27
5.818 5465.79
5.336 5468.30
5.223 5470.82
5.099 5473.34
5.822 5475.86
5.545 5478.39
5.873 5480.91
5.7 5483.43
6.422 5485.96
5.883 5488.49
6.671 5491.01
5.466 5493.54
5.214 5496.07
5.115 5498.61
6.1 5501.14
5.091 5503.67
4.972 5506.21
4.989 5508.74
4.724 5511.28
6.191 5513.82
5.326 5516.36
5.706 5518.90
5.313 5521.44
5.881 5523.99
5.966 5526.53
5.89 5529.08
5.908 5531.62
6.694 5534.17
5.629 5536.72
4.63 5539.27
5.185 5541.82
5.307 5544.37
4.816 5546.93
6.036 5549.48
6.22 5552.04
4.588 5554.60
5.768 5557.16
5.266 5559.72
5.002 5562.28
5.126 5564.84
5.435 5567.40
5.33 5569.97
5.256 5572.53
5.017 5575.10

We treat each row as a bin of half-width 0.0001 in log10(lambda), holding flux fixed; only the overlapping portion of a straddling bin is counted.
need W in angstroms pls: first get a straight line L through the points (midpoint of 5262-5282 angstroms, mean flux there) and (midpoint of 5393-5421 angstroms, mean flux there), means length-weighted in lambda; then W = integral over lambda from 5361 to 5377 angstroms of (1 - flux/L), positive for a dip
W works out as 0.1 angstroms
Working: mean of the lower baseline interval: 5.52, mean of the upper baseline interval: 5.33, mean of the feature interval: 5.36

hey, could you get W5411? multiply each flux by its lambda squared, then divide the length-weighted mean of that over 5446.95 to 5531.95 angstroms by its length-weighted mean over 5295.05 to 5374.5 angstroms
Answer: 1.1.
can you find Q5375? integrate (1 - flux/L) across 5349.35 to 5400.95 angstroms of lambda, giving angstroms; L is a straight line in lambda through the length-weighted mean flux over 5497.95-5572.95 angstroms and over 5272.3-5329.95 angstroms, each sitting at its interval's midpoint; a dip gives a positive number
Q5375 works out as 3.5 angstroms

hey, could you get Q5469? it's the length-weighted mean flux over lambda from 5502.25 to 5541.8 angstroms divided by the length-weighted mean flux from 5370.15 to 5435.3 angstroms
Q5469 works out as 1.06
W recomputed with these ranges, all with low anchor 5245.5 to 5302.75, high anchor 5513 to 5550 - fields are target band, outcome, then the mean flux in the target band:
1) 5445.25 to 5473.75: 1.11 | 5.36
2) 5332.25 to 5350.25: 2.28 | 4.81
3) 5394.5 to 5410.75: 0.61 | 5.33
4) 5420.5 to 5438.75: 2.09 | 4.92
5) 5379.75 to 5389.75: 0.58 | 5.21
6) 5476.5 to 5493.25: -1.16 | 5.98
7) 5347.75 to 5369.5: 2.33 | 4.92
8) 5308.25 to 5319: 0.53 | 5.22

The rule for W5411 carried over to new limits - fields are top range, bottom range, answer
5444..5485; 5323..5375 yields 1.14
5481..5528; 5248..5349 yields 1.14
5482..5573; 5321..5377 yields 1.17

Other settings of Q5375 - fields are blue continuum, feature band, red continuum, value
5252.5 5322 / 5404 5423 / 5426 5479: 0.3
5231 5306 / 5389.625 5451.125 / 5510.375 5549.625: 4.5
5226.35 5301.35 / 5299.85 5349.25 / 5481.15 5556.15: 3.1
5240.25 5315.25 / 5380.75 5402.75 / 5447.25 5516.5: 0.8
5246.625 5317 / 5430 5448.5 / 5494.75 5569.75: 1.3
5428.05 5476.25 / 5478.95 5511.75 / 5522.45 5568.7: -1.3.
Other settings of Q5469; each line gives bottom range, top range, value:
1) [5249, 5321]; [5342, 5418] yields 0.94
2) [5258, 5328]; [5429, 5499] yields 0.99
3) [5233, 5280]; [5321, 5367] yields 0.91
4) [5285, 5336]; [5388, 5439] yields 0.96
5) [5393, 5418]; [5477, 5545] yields 1.05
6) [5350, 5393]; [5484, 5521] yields 1.11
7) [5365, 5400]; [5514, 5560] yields 1.06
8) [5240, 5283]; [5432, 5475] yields 0.96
